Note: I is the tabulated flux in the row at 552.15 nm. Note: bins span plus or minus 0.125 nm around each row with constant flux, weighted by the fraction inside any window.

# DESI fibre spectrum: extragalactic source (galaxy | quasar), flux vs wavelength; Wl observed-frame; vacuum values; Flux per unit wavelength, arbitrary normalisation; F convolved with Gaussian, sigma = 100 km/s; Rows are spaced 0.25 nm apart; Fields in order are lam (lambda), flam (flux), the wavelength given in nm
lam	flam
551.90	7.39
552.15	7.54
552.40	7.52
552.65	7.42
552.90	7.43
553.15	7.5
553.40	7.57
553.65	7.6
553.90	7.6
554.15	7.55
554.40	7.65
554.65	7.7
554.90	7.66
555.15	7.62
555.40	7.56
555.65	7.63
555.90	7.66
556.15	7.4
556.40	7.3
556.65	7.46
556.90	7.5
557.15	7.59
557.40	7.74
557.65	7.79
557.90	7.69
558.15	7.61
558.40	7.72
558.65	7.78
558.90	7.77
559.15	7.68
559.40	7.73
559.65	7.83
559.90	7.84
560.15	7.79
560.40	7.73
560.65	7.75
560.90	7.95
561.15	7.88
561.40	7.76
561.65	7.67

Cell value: 7.54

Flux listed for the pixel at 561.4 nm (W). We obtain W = 7.76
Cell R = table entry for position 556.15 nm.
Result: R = 7.4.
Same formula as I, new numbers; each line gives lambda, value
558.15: 7.61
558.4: 7.72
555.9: 7.66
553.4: 7.57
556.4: 7.3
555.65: 7.63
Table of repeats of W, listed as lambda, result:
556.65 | 7.46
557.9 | 7.69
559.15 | 7.68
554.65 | 7.7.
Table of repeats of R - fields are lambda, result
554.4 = 7.65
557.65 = 7.79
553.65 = 7.6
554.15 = 7.55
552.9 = 7.43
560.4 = 7.73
